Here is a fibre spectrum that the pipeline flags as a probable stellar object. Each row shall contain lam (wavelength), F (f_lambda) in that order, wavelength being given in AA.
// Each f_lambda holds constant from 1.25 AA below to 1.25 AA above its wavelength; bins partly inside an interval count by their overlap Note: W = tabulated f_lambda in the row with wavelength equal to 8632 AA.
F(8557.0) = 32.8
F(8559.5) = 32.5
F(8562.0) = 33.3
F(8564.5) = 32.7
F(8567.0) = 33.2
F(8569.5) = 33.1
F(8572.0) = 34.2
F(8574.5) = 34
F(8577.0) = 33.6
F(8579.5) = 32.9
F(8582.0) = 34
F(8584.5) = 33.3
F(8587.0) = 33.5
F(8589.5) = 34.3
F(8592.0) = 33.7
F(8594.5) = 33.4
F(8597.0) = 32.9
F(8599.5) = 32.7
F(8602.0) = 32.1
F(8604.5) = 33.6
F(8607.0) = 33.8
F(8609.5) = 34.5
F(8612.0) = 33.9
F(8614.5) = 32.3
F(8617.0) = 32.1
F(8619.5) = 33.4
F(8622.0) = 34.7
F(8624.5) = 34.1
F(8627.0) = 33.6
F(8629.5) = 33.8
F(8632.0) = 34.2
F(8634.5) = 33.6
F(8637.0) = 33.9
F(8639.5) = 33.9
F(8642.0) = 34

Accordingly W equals 34.2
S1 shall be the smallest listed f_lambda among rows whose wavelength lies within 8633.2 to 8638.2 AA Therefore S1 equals 33.6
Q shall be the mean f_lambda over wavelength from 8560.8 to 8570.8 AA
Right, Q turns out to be 33.1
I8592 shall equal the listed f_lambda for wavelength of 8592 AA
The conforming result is 33.7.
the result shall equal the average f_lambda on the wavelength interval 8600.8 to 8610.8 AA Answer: 33.5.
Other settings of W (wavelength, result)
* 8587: 33.5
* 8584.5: 33.3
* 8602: 32.1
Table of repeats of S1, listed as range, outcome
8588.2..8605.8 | 32.1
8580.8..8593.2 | 33.3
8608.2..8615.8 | 32.3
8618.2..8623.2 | 33.4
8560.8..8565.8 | 32.7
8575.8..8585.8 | 32.9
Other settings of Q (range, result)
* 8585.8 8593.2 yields 33.8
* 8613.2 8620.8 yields 32.6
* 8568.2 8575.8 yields 33.8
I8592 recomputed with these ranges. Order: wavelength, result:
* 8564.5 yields 32.7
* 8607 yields 33.8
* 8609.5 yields 34.5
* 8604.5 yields 33.6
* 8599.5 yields 32.7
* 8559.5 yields 32.5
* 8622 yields 34.7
